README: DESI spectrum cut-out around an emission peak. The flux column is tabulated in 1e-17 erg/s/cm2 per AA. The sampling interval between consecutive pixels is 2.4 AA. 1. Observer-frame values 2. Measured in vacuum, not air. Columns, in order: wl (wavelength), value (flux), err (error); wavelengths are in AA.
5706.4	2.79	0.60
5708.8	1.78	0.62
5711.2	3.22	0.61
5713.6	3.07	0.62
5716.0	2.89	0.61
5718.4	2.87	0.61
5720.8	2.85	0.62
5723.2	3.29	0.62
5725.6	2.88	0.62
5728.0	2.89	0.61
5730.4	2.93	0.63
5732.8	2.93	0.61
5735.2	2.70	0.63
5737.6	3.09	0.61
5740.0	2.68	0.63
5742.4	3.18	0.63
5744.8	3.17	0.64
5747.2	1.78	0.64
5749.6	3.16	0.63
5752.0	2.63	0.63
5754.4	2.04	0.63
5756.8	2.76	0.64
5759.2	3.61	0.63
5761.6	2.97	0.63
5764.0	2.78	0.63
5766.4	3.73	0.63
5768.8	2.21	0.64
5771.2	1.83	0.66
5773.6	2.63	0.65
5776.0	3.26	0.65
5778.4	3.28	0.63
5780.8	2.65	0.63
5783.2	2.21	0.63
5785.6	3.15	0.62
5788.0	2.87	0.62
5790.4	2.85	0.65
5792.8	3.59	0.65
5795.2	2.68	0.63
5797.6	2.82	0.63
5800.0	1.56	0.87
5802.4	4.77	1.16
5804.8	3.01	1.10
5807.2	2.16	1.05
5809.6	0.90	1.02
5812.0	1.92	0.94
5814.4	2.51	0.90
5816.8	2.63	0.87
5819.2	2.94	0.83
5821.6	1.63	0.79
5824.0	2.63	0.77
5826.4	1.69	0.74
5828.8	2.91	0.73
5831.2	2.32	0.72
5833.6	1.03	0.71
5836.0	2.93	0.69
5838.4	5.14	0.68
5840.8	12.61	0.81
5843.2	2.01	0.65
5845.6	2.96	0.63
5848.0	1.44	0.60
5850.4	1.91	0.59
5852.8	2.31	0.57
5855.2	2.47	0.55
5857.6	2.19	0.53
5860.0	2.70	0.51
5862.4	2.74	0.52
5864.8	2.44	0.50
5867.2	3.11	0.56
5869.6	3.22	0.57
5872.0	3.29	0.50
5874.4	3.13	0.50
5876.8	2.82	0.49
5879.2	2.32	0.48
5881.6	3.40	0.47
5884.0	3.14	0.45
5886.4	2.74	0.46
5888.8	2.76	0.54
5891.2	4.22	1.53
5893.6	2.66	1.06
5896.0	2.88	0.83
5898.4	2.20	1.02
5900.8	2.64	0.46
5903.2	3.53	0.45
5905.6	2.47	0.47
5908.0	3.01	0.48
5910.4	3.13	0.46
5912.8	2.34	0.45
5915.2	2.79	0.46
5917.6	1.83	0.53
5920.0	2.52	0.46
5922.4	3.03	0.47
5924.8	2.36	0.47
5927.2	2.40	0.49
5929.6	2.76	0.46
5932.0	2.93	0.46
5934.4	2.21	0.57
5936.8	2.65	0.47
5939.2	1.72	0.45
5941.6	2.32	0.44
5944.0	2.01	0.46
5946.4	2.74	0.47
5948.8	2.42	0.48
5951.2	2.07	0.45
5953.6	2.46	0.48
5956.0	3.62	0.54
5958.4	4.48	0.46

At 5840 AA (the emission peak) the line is H-beta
